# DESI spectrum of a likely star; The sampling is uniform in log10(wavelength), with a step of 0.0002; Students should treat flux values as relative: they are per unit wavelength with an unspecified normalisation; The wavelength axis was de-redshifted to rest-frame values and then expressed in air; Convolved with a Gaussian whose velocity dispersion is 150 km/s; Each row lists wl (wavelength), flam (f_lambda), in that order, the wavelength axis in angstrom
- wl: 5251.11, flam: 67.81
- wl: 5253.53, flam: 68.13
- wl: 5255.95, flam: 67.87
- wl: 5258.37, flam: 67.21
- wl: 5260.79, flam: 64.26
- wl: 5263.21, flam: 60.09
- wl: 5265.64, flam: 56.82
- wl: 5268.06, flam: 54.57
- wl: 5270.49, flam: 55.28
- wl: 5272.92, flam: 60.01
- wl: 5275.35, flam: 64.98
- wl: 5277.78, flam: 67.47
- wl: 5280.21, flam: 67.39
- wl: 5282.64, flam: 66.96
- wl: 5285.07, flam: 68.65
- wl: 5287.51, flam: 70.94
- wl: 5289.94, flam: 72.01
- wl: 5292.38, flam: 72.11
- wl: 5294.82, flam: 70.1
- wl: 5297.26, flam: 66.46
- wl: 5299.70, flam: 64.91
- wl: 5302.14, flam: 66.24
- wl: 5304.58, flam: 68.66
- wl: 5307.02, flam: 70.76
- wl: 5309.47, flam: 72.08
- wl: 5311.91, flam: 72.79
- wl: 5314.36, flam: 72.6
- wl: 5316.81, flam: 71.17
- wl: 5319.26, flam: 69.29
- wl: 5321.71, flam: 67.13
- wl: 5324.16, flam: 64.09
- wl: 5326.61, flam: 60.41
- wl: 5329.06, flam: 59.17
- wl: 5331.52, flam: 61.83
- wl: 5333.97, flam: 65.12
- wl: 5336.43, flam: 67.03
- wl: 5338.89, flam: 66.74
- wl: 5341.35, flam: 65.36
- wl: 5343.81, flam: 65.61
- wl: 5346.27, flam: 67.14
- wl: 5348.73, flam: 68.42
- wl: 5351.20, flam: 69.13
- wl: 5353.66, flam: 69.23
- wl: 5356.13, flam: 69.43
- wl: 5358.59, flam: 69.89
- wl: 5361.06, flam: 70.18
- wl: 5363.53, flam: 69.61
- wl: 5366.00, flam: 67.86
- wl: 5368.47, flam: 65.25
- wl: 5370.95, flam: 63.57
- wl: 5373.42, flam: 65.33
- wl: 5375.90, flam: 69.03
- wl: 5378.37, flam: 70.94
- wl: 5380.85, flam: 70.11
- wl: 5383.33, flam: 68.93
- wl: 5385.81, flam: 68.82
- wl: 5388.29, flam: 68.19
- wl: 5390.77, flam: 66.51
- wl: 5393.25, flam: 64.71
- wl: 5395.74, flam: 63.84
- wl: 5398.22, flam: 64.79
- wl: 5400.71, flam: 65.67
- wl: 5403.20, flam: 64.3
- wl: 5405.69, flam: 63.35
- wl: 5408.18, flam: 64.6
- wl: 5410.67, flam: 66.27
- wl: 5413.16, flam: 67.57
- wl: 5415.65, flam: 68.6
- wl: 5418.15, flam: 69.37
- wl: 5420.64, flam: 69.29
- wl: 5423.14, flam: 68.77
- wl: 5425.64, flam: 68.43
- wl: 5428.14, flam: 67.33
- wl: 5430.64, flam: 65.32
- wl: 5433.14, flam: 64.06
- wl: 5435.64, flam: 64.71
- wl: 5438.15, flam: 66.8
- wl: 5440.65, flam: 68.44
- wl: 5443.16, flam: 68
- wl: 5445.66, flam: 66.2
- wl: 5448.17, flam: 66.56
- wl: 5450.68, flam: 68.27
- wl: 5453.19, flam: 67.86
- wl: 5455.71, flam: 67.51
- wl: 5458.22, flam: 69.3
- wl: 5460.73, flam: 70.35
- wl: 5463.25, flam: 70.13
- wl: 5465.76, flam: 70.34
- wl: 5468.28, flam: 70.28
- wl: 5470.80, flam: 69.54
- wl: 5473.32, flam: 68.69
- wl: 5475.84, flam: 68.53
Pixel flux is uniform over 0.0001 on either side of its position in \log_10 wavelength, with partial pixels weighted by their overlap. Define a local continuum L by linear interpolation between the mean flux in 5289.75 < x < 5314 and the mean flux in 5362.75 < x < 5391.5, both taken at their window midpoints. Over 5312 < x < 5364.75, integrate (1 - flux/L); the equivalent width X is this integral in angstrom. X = 1.2 angstrom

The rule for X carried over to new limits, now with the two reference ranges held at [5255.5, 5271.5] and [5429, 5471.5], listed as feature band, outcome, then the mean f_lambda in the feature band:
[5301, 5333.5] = -2.42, 67.4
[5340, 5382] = -2.35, 68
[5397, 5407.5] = 0.23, 64.5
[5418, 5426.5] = -0.28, 68.9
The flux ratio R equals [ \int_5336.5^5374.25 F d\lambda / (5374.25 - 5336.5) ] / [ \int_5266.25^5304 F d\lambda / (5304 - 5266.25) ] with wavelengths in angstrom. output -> 1.0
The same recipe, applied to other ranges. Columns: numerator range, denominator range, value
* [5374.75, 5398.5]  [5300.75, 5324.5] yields 0.97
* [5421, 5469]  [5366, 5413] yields 1.02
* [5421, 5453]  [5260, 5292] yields 1.05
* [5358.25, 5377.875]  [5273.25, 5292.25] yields 0.99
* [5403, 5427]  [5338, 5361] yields 0.99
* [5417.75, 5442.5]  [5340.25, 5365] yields 0.98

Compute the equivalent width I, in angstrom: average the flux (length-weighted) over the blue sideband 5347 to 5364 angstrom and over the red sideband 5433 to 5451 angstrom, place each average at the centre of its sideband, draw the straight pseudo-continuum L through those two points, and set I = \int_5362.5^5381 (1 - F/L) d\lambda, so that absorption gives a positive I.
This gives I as 0.3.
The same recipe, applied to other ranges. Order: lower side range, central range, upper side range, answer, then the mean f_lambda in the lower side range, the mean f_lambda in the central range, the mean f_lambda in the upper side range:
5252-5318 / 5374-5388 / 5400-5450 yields -0.5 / 66.7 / 69.3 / 66.7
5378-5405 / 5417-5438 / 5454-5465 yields 0.3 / 66.8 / 67.1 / 69.3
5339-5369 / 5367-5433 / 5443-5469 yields 1.5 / 68.1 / 66.8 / 68.6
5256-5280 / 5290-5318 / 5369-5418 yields -3.0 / 61.8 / 69.9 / 66.6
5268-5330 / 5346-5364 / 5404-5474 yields -0.5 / 67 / 69.2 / 67.7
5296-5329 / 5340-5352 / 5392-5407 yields -0.1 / 67.9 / 67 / 64.4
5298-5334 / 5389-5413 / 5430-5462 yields 0.8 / 67.2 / 65.1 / 67.2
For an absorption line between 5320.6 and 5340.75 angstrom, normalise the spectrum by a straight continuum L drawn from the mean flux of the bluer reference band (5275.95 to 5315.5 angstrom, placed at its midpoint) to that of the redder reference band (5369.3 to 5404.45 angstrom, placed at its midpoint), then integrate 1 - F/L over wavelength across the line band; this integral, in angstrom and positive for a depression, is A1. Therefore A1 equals 1.28 angstrom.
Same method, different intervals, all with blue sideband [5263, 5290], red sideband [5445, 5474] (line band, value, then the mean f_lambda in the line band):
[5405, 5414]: 0.3 angstrom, 65.5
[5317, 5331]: 0.1 angstrom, 64.4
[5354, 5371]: -0.6 angstrom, 68.3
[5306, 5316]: -1.2 angstrom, 72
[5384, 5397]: 0.1 angstrom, 66.5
